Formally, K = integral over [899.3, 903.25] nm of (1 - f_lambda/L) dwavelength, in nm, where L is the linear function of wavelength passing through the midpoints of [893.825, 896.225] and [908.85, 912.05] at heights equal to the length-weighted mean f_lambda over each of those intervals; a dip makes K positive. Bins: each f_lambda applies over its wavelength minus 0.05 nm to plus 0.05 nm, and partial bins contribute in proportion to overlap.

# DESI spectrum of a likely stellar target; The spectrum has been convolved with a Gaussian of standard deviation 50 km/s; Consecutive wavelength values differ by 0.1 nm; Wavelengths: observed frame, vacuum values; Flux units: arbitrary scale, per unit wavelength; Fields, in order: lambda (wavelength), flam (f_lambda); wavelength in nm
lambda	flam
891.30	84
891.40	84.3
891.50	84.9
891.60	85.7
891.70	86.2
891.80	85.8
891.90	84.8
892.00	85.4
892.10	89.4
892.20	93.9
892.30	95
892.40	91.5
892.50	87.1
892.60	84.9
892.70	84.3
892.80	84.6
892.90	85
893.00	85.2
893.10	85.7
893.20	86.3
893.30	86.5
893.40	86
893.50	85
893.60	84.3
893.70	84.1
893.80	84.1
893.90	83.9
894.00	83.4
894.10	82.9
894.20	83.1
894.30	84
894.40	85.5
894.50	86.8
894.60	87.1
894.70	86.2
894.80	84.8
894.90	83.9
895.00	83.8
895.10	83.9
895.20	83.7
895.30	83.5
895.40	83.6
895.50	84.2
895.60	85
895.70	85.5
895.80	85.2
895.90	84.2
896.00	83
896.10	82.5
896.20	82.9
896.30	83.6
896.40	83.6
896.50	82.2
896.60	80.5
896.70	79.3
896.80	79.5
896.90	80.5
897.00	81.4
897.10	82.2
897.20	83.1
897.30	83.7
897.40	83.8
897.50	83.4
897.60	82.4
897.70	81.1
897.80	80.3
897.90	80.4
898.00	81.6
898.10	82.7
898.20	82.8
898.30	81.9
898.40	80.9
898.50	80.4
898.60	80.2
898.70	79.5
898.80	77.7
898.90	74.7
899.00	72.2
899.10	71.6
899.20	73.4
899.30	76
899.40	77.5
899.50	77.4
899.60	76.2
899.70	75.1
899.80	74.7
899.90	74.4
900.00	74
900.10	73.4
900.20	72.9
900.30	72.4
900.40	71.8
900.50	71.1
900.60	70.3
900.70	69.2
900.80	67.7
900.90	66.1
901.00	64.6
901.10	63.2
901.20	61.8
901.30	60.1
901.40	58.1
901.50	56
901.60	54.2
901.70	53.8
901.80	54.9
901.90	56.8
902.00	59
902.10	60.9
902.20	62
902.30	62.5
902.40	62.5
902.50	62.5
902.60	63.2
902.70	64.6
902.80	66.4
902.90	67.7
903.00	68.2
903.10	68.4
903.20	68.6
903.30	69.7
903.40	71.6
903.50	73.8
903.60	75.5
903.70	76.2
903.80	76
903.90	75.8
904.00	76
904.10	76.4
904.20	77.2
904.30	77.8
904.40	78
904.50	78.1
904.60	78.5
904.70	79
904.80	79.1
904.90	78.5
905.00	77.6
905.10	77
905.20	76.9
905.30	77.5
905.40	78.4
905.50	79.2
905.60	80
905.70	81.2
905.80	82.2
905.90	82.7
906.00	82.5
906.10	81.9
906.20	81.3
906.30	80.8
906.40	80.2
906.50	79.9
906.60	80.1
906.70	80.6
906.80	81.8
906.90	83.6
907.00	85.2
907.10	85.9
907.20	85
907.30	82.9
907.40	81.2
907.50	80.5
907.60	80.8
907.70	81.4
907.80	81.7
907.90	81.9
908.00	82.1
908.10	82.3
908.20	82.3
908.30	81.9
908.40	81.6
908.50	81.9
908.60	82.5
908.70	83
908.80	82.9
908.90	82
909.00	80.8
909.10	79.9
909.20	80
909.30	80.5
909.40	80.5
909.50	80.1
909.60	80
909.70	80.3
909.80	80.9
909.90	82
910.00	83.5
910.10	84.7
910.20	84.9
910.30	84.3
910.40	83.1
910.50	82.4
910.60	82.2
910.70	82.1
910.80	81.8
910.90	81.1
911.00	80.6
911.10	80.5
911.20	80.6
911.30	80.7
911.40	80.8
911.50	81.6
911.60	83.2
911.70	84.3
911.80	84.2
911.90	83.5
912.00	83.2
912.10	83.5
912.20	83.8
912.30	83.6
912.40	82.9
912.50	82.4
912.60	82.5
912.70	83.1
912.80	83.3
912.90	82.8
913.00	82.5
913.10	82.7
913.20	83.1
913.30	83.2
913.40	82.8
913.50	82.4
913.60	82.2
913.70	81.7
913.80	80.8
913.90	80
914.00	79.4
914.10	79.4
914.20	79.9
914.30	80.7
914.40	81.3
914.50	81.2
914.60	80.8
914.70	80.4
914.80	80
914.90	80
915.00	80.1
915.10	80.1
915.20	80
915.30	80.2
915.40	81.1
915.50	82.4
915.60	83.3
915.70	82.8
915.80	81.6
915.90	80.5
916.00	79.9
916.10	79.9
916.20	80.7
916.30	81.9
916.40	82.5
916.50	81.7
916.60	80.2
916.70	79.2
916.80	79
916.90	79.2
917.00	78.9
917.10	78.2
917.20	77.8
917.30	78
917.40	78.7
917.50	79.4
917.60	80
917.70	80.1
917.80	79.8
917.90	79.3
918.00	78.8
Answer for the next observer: 0.80 nm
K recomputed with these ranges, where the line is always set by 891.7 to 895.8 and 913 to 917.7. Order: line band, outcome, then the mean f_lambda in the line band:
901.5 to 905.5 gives 0.630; 70.2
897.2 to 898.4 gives 0.035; 82.2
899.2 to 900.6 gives 0.166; 74.2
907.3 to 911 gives 0.012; 81.8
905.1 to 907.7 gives 0.047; 81.2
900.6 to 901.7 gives 0.286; 62.1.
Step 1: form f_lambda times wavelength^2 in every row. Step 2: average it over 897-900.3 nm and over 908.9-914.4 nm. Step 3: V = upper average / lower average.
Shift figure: 1.08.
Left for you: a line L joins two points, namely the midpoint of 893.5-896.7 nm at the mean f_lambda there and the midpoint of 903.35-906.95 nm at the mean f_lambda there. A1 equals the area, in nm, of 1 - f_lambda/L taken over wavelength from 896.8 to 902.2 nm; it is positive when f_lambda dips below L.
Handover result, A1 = 0.58 nm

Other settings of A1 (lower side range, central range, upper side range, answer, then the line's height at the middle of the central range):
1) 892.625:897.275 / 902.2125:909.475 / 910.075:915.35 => 0.43 nm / 82.7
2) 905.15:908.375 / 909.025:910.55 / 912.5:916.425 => -0.01 nm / 81.4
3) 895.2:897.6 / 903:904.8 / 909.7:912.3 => 0.17 nm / 82.7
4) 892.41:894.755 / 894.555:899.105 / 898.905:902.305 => -0.31 nm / 76.9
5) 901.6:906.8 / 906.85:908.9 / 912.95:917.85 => -0.19 nm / 75.7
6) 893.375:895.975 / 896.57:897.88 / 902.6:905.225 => 0.00 nm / 81.6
